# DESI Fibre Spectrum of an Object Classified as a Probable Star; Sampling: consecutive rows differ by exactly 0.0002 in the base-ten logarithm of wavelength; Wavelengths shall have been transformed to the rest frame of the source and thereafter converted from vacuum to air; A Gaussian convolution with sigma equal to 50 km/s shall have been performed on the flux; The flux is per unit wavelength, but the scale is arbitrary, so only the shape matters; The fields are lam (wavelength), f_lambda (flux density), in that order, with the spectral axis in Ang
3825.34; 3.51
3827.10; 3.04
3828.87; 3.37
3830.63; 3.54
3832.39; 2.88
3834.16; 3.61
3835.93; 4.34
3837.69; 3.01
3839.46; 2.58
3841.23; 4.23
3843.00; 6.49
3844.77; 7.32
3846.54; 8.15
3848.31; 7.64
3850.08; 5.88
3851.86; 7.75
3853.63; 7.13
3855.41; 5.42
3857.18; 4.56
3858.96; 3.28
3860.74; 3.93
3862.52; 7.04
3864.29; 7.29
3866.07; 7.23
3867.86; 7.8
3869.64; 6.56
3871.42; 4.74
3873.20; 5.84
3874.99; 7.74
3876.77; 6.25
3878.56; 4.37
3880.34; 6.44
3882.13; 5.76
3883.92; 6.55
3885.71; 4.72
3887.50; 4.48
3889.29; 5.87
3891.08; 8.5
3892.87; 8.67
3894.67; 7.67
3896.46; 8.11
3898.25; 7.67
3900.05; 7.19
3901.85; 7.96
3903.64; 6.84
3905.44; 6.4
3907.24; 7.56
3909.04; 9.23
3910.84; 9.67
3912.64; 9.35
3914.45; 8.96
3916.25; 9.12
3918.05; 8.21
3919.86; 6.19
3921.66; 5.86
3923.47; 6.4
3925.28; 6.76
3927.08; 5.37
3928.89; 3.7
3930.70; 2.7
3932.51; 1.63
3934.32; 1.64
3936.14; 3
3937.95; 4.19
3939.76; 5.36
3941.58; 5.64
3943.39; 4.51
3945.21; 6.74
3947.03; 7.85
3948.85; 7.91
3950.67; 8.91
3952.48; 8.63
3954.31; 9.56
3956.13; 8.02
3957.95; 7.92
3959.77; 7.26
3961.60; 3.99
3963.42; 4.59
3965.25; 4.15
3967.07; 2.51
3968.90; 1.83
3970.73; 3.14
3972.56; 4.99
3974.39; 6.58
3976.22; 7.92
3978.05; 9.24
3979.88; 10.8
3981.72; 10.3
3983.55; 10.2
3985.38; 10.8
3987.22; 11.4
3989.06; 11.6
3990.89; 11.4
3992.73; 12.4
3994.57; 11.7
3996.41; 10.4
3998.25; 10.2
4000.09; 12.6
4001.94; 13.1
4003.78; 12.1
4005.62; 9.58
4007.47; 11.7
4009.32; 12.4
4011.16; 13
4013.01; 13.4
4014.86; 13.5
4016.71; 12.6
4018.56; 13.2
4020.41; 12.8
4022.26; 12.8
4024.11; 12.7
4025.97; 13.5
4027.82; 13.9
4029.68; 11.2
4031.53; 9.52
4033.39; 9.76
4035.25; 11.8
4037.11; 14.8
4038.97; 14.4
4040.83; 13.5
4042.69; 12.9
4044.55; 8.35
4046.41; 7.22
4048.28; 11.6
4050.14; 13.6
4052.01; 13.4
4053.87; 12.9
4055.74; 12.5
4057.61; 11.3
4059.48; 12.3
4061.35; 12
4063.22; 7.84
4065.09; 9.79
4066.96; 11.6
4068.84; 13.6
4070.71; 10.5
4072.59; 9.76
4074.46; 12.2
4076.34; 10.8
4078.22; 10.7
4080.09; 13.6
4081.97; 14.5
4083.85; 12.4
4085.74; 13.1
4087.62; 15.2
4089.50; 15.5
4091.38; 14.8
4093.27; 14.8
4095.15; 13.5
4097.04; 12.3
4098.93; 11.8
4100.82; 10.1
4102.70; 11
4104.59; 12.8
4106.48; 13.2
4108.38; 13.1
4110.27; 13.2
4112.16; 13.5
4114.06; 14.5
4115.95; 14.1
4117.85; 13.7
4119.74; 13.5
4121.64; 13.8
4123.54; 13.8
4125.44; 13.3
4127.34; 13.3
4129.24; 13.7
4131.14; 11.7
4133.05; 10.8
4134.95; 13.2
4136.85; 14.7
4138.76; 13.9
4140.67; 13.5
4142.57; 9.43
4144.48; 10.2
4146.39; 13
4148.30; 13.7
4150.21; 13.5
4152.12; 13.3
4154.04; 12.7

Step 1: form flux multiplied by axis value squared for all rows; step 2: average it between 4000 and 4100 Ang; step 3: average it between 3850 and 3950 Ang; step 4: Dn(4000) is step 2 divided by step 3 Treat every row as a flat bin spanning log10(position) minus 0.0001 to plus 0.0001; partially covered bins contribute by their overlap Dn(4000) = 2.1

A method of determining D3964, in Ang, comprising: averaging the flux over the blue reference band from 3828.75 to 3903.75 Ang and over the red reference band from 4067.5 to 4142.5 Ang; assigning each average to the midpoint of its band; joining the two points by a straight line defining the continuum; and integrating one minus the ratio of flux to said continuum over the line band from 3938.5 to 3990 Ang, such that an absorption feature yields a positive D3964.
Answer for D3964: 9.74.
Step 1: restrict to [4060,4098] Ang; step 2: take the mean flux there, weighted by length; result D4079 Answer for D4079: 12.4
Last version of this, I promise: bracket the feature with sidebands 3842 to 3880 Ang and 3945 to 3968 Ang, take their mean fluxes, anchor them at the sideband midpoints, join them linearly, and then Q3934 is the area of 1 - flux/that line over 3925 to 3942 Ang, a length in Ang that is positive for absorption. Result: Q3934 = 7.2 Ang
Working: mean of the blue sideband 6.3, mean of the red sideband 6.77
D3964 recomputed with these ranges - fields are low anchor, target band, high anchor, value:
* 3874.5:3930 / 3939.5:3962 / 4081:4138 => 3.34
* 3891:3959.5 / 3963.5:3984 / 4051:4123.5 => 5.43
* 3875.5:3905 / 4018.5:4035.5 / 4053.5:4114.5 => -2.13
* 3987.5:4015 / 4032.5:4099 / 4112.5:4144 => 1.48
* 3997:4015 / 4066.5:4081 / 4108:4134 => 1.36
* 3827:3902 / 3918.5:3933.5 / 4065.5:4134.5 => 5.39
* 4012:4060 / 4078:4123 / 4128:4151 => -3.01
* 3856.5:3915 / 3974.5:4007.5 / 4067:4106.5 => -3.26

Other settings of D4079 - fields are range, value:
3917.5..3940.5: 4.63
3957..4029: 9.97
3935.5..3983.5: 6.46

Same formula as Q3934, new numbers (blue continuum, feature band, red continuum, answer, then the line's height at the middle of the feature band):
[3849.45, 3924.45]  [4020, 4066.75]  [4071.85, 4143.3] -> -2.8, 11.2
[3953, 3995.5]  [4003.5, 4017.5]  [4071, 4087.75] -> -4.2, 9.43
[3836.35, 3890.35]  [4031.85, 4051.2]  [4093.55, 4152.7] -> -1.9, 10.7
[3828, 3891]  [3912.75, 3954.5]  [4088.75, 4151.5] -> 8.9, 7.7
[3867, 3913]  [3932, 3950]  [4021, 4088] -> 7.6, 8.52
